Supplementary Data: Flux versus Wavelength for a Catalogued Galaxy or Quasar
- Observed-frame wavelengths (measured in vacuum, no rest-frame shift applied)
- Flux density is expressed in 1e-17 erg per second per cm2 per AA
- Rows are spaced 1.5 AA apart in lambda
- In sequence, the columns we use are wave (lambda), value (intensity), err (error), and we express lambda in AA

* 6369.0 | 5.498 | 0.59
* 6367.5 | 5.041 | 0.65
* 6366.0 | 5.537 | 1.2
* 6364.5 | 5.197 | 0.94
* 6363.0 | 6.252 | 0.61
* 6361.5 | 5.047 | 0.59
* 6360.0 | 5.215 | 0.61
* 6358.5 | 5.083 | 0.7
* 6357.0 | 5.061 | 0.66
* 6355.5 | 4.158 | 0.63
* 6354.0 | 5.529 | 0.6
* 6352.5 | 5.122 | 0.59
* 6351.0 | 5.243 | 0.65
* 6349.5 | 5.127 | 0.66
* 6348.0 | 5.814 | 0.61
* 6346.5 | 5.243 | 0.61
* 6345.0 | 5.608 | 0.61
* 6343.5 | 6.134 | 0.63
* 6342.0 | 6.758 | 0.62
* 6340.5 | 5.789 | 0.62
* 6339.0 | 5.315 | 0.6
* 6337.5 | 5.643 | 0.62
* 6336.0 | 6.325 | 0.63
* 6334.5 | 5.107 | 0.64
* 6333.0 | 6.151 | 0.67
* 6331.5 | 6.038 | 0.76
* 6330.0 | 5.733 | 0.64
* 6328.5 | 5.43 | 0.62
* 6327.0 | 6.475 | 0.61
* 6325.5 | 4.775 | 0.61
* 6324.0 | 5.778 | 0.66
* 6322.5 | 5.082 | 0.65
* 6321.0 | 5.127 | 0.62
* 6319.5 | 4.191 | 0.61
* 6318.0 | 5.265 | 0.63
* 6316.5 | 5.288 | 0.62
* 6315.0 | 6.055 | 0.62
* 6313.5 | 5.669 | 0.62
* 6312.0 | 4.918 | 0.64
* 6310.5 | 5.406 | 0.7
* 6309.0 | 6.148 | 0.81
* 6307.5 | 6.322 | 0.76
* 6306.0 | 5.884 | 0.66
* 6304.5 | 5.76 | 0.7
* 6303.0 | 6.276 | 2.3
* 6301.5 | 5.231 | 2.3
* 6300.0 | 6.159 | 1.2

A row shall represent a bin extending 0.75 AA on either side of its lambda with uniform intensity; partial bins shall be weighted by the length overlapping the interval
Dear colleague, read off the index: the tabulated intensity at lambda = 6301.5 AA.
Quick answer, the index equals 5.231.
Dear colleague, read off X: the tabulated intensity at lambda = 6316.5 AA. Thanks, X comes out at 5.288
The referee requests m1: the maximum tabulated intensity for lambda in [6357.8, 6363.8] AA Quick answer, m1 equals 6.252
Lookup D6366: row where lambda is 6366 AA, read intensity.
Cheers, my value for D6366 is 5.537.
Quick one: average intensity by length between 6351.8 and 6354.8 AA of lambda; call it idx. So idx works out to 5.31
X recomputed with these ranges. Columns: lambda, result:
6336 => 6.325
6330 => 5.733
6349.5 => 5.127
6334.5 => 5.107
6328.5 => 5.43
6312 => 4.918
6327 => 6.475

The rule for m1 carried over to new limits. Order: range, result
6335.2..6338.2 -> 6.325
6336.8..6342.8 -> 6.758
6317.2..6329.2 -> 6.475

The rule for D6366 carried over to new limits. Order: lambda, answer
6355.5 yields 4.158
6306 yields 5.884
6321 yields 5.127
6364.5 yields 5.197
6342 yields 6.758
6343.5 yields 6.134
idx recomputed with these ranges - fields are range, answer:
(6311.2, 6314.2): 5.29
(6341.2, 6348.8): 5.91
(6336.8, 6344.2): 5.93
